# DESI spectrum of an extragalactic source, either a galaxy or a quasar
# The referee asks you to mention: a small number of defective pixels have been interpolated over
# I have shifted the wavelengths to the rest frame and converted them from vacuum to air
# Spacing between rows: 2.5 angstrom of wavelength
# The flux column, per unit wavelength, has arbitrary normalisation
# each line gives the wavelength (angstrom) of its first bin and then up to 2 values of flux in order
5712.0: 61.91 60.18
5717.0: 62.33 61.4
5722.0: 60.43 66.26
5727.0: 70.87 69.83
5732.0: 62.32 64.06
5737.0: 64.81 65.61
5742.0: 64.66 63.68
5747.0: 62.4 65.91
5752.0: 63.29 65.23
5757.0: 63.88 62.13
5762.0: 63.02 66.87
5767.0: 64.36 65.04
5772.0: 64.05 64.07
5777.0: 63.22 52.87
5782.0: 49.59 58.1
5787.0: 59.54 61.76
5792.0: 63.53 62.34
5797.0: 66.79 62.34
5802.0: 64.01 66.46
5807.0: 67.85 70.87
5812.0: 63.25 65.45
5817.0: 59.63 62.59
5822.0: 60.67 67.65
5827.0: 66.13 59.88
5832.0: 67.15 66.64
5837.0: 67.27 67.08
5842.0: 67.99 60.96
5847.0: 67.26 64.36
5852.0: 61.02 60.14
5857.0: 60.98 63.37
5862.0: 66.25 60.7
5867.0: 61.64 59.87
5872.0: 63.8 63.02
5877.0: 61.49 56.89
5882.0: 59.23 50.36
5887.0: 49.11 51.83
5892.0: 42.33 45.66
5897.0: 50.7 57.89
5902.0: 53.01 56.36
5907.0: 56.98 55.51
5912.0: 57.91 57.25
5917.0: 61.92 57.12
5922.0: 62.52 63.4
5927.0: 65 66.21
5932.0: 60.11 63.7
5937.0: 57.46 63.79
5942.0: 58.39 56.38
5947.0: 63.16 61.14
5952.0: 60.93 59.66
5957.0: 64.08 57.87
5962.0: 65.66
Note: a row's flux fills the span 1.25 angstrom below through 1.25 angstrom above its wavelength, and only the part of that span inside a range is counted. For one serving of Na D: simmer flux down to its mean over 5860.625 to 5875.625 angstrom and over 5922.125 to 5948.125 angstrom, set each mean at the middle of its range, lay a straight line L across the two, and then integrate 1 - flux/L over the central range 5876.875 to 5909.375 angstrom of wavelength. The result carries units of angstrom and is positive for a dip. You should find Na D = 4.83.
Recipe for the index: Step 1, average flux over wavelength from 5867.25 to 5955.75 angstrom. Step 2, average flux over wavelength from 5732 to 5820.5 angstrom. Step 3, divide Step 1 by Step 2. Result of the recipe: 0.9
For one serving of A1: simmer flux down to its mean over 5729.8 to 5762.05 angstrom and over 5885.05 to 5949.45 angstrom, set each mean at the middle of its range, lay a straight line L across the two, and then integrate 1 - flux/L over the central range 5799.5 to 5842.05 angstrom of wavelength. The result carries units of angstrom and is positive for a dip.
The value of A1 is -2.8 angstrom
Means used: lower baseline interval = 64.1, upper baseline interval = 57.3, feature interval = 65.2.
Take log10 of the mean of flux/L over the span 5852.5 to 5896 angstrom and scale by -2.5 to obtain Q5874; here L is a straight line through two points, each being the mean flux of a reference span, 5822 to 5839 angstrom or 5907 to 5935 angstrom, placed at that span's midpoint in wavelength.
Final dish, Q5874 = 0.10 mag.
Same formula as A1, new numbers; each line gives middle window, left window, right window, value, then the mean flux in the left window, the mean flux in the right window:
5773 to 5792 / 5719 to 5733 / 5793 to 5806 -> 1.7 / 65.4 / 64.4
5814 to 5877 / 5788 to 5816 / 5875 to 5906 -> -4.8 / 64.9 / 53.2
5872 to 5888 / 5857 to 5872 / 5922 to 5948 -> 1.3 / 62.4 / 61.8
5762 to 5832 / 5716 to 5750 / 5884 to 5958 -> -0.9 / 64.6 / 57.7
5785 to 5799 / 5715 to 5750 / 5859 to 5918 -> -0.2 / 64.5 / 56.7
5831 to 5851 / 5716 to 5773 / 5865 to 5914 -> -2.6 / 64.5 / 55.6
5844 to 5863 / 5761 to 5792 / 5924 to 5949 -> -0.5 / 61.1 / 61.7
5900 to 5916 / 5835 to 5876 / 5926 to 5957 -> 1.5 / 63.5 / 61.4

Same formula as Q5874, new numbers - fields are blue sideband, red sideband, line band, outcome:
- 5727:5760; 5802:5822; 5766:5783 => 0.07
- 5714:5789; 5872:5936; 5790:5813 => -0.07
